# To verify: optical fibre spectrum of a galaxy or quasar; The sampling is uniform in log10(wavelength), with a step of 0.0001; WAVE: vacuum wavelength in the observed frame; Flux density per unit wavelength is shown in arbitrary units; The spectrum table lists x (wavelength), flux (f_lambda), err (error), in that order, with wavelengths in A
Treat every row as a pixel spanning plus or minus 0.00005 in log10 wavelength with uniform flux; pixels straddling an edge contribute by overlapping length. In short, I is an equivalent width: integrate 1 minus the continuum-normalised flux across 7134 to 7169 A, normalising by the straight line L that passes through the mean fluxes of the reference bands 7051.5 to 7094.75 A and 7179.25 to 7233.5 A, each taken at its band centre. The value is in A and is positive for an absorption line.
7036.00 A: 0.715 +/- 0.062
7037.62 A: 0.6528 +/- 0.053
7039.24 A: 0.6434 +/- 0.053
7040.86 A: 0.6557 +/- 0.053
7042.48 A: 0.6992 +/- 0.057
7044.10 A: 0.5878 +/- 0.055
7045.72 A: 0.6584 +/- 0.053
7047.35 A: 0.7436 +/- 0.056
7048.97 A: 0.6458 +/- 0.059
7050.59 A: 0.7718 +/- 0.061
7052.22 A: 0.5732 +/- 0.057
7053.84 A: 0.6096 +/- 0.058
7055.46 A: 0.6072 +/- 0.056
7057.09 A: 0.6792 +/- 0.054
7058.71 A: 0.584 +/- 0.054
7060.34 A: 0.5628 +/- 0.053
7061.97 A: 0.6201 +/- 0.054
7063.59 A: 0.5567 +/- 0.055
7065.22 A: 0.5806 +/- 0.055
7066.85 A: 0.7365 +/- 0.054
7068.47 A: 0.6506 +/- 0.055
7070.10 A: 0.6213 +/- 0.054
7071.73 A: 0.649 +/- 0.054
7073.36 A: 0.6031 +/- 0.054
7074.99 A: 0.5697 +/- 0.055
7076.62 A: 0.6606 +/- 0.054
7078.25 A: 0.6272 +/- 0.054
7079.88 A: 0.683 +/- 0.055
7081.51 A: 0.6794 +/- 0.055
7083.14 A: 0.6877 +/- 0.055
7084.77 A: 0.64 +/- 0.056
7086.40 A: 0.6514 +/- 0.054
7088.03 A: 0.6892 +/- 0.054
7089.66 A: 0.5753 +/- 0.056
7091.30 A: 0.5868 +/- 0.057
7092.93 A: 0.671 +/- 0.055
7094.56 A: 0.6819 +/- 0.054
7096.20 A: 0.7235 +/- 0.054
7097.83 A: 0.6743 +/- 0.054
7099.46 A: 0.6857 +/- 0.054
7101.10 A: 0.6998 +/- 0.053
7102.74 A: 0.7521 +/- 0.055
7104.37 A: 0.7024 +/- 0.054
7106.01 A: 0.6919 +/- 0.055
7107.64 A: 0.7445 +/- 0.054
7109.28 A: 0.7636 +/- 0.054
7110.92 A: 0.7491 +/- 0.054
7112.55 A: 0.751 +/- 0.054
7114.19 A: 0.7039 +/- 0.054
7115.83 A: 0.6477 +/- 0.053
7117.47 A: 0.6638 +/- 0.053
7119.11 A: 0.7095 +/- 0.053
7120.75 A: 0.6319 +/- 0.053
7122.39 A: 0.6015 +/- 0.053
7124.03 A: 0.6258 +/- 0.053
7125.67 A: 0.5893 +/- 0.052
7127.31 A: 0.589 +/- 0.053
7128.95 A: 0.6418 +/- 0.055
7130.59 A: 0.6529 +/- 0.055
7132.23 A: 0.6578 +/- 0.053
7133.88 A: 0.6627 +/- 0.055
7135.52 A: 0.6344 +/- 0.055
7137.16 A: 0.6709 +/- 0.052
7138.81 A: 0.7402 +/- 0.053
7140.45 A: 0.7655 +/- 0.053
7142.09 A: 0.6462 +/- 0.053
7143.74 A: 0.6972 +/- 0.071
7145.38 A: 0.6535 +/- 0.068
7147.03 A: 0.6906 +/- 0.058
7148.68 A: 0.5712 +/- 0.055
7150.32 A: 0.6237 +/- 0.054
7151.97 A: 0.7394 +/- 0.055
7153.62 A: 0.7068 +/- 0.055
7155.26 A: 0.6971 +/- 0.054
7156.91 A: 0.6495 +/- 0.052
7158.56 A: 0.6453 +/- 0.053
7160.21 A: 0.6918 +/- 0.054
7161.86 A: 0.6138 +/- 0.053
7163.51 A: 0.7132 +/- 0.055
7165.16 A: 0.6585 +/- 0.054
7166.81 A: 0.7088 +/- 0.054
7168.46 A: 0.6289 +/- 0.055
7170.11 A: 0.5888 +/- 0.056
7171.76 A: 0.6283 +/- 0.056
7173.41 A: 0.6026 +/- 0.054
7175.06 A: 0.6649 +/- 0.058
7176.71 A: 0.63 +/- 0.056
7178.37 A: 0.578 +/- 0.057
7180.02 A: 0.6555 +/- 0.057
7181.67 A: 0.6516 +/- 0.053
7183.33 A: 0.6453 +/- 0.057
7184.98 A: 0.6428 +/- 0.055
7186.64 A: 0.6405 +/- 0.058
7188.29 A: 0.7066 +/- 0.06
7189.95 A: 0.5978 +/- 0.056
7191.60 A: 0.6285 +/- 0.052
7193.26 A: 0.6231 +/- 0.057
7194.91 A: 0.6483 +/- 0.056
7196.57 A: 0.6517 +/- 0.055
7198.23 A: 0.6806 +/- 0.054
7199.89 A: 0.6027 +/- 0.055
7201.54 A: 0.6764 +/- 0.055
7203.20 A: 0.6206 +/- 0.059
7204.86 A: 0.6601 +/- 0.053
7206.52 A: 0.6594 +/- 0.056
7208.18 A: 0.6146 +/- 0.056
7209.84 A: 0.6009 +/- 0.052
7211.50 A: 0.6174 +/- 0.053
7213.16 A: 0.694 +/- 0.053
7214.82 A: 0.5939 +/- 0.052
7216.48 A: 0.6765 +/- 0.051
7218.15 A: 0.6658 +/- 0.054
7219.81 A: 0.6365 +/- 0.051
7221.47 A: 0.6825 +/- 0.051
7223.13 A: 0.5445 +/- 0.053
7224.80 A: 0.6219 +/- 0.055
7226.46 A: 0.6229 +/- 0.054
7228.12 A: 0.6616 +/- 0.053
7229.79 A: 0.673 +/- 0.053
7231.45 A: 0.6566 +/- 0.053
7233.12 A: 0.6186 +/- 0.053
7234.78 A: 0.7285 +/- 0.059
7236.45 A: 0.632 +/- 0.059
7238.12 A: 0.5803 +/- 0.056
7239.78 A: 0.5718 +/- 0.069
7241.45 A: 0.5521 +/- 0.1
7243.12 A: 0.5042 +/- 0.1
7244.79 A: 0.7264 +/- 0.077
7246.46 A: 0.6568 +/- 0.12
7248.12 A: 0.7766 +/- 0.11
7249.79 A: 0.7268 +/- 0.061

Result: -2.01 A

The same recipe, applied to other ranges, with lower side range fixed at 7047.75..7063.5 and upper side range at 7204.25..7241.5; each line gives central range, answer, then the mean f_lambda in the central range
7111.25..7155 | -2.4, 0.666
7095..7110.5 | -2.1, 0.715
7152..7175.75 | -1.0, 0.66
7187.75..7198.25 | -0.2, 0.644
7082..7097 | -0.6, 0.657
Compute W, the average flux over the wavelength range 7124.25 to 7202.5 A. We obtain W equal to 0.653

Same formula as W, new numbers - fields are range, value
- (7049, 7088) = 0.636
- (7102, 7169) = 0.675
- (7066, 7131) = 0.667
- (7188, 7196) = 0.637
